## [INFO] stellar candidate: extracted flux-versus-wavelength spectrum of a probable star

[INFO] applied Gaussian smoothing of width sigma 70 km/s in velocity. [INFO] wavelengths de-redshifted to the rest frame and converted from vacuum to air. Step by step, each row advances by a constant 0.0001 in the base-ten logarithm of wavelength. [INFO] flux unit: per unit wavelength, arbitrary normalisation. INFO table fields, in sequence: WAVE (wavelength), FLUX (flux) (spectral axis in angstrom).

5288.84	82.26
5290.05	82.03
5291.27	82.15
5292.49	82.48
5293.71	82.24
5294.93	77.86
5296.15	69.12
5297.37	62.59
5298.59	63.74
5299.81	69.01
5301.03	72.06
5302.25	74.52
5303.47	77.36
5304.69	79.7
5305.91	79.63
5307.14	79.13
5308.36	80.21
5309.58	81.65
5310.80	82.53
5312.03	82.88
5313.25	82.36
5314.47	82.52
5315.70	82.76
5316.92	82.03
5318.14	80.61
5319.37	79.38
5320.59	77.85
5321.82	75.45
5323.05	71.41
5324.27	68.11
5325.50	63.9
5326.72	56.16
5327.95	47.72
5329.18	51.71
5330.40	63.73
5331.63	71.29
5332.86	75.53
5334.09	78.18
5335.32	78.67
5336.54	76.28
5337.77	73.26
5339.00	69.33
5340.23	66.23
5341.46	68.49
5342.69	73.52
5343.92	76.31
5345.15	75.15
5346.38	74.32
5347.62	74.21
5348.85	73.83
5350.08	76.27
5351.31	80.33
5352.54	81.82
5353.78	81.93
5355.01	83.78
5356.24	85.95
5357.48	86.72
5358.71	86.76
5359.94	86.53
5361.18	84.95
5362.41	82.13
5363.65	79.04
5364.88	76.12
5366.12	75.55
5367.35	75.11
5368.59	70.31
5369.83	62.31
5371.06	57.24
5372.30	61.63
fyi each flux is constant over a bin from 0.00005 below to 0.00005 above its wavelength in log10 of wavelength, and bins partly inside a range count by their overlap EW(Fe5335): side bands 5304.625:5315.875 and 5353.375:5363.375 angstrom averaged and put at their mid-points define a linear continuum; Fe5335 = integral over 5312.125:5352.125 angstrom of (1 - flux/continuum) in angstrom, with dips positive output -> 4.8 angstrom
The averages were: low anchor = 81.3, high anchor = 84.7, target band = 72.9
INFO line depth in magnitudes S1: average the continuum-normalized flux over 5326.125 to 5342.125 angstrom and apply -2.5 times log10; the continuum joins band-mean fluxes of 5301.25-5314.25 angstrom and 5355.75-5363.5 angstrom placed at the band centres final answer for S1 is 0.22 mag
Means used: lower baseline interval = 79.9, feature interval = 67.5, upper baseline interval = 85.1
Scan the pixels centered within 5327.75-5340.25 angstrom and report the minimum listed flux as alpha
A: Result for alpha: 47.72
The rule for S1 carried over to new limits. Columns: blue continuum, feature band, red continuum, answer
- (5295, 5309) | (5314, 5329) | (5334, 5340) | 0.04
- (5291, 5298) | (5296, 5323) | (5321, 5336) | -0.08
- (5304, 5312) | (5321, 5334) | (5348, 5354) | 0.22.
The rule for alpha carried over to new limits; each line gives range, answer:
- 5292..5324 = 62.59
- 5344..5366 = 73.83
